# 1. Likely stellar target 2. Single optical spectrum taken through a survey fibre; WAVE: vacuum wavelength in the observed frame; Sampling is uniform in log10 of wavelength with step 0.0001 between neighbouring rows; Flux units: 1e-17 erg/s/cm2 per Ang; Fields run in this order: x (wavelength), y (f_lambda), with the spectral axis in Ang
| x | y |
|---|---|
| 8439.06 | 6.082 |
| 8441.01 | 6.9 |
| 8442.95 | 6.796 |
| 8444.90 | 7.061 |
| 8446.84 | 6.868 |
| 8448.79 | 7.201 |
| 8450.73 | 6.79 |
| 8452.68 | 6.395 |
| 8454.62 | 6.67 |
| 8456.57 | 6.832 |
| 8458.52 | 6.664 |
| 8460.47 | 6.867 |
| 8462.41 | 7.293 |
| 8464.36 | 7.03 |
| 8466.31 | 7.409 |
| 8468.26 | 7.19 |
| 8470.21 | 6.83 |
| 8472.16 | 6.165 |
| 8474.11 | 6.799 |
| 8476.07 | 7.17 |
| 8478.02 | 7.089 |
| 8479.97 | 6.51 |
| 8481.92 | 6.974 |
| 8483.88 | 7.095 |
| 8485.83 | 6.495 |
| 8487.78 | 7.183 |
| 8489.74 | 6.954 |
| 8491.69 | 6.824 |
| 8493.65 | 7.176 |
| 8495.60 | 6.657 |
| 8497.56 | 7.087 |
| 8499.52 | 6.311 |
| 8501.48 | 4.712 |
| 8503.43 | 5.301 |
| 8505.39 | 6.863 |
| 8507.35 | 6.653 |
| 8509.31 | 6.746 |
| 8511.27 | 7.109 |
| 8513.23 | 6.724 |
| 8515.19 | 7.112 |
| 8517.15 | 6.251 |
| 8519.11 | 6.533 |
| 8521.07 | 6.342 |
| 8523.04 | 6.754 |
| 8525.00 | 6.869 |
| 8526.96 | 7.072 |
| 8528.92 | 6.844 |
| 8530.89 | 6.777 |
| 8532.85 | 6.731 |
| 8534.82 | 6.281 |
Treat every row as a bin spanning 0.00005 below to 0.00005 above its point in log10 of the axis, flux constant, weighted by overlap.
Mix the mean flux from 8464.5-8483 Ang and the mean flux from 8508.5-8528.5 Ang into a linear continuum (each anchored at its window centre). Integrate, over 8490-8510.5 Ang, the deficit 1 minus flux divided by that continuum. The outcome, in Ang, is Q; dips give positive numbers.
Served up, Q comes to 1.1 Ang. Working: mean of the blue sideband 6.91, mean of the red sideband 6.76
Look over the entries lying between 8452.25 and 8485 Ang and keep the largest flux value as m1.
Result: 7.409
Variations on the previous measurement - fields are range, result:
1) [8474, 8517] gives 7.183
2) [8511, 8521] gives 7.112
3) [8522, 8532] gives 7.072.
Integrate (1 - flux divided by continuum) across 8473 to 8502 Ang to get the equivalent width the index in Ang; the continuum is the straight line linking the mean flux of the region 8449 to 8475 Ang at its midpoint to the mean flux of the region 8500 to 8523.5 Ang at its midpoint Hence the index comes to -0.6 Ang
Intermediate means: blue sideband 6.85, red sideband 6.41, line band 6.76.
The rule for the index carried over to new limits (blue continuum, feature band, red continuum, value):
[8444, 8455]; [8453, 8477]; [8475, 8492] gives -0.1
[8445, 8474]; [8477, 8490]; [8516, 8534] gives -0.2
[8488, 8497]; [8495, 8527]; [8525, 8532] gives 1.8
